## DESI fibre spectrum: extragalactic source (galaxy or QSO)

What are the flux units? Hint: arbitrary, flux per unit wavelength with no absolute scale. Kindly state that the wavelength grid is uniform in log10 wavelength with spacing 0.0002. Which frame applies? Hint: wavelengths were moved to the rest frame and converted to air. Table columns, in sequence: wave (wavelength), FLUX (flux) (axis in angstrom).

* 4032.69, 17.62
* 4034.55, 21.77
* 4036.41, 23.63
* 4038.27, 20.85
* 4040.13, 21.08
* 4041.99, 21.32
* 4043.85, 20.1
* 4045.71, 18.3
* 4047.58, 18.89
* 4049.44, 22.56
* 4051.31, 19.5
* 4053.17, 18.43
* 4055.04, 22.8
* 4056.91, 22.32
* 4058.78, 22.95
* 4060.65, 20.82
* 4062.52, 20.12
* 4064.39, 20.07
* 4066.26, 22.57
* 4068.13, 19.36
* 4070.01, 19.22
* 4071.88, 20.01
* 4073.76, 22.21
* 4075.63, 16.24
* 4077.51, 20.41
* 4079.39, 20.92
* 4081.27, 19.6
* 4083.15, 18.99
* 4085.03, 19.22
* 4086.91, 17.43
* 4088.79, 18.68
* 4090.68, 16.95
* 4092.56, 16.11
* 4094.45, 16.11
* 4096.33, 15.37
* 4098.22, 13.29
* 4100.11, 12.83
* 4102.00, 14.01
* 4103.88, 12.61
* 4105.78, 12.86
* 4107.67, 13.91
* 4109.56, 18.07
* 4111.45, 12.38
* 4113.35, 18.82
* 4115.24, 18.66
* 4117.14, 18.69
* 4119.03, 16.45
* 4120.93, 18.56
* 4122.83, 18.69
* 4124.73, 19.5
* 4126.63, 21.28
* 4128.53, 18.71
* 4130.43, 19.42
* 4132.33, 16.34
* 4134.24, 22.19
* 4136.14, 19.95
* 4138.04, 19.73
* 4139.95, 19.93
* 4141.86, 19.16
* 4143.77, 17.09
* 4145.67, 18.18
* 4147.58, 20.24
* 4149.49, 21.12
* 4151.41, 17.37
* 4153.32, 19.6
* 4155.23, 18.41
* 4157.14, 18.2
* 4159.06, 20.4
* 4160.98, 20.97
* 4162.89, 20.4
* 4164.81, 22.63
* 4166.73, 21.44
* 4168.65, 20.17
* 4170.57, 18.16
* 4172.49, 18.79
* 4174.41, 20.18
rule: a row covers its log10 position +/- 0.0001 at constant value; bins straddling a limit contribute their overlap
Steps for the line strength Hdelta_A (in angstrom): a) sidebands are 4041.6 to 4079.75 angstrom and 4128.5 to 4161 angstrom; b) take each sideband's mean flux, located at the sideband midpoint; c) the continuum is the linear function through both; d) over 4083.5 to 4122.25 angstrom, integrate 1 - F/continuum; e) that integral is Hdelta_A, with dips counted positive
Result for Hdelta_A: 7.2 angstrom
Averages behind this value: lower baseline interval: 20.4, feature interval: 16.1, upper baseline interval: 19.2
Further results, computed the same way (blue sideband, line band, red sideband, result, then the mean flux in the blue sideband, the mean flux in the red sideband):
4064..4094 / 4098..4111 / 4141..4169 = 3.7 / 19.2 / 19.7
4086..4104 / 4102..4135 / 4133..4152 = 0.3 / 15.5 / 19.5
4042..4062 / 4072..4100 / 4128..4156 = 3.1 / 20.7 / 19.2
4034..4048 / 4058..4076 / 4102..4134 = -0.8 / 20.8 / 17.2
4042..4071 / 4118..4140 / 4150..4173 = 0.9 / 20.6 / 19.8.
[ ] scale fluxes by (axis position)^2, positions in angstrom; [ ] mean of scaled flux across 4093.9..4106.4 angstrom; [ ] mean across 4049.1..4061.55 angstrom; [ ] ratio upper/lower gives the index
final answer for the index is 0.7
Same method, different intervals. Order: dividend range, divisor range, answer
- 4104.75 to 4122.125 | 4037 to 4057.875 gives 0.83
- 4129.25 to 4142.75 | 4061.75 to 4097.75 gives 1.07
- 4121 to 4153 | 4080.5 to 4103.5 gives 1.20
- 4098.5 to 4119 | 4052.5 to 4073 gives 0.75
